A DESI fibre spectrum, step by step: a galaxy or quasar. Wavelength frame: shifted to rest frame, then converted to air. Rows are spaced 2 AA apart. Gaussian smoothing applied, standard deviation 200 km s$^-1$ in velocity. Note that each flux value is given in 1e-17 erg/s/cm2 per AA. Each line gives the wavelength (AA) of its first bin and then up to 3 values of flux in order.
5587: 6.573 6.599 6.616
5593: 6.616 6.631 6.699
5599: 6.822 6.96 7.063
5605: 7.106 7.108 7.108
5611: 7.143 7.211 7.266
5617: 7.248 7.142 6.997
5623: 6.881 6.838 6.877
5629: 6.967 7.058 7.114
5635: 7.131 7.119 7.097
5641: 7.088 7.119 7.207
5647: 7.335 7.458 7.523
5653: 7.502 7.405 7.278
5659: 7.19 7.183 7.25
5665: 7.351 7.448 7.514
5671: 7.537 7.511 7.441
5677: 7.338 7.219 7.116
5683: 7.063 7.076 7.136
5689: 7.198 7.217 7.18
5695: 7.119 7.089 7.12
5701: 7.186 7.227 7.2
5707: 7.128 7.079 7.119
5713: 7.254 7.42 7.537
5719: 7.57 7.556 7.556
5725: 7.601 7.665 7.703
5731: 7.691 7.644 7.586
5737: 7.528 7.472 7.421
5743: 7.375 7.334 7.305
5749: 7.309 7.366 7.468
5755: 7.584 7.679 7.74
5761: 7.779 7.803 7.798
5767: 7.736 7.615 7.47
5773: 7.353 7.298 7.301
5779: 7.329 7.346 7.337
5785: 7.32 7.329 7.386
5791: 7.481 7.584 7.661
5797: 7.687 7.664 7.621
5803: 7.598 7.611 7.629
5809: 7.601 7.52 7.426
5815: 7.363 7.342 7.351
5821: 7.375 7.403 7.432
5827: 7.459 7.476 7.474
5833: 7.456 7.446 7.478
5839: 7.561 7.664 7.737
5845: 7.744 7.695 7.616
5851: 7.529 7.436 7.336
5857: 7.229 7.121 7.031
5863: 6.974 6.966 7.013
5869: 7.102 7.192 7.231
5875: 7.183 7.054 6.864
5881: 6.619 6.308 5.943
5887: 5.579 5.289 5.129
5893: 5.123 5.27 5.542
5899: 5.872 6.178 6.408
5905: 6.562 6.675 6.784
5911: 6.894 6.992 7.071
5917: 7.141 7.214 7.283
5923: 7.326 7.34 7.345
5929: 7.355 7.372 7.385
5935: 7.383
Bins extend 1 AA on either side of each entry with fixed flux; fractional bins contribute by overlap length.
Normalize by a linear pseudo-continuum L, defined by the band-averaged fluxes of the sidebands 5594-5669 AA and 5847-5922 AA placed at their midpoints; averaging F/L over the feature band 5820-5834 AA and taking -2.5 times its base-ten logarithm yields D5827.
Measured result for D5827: -0.10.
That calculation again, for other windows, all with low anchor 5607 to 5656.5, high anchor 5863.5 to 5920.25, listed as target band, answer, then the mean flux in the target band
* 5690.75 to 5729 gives -0.055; 7.32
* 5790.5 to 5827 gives -0.126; 7.52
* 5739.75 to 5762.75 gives -0.099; 7.5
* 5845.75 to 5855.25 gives -0.147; 7.54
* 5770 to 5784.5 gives -0.087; 7.35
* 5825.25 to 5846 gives -0.141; 7.55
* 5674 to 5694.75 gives -0.026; 7.2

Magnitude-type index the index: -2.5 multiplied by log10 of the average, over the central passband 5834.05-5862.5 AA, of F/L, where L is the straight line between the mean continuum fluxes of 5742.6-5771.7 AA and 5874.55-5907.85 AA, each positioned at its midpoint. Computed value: -0.14 mag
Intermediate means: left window 7.56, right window 6.07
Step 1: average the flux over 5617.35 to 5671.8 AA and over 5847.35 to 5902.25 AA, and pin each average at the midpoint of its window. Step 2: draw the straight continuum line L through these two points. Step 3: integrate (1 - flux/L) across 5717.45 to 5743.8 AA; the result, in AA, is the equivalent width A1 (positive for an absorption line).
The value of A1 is -2.2 AA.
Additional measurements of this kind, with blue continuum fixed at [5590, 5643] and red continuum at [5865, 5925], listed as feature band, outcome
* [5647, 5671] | -1.6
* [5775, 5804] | -3.3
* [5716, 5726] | -1.1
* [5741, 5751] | -0.8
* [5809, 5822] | -1.5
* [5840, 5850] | -1.6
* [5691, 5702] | -0.5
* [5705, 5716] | -0.6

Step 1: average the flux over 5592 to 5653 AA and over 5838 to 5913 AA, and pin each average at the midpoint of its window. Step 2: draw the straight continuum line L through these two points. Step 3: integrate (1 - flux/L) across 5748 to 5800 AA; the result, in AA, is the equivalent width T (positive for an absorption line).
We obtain -4.8 AA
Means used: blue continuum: 7.07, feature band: 7.52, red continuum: 6.75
